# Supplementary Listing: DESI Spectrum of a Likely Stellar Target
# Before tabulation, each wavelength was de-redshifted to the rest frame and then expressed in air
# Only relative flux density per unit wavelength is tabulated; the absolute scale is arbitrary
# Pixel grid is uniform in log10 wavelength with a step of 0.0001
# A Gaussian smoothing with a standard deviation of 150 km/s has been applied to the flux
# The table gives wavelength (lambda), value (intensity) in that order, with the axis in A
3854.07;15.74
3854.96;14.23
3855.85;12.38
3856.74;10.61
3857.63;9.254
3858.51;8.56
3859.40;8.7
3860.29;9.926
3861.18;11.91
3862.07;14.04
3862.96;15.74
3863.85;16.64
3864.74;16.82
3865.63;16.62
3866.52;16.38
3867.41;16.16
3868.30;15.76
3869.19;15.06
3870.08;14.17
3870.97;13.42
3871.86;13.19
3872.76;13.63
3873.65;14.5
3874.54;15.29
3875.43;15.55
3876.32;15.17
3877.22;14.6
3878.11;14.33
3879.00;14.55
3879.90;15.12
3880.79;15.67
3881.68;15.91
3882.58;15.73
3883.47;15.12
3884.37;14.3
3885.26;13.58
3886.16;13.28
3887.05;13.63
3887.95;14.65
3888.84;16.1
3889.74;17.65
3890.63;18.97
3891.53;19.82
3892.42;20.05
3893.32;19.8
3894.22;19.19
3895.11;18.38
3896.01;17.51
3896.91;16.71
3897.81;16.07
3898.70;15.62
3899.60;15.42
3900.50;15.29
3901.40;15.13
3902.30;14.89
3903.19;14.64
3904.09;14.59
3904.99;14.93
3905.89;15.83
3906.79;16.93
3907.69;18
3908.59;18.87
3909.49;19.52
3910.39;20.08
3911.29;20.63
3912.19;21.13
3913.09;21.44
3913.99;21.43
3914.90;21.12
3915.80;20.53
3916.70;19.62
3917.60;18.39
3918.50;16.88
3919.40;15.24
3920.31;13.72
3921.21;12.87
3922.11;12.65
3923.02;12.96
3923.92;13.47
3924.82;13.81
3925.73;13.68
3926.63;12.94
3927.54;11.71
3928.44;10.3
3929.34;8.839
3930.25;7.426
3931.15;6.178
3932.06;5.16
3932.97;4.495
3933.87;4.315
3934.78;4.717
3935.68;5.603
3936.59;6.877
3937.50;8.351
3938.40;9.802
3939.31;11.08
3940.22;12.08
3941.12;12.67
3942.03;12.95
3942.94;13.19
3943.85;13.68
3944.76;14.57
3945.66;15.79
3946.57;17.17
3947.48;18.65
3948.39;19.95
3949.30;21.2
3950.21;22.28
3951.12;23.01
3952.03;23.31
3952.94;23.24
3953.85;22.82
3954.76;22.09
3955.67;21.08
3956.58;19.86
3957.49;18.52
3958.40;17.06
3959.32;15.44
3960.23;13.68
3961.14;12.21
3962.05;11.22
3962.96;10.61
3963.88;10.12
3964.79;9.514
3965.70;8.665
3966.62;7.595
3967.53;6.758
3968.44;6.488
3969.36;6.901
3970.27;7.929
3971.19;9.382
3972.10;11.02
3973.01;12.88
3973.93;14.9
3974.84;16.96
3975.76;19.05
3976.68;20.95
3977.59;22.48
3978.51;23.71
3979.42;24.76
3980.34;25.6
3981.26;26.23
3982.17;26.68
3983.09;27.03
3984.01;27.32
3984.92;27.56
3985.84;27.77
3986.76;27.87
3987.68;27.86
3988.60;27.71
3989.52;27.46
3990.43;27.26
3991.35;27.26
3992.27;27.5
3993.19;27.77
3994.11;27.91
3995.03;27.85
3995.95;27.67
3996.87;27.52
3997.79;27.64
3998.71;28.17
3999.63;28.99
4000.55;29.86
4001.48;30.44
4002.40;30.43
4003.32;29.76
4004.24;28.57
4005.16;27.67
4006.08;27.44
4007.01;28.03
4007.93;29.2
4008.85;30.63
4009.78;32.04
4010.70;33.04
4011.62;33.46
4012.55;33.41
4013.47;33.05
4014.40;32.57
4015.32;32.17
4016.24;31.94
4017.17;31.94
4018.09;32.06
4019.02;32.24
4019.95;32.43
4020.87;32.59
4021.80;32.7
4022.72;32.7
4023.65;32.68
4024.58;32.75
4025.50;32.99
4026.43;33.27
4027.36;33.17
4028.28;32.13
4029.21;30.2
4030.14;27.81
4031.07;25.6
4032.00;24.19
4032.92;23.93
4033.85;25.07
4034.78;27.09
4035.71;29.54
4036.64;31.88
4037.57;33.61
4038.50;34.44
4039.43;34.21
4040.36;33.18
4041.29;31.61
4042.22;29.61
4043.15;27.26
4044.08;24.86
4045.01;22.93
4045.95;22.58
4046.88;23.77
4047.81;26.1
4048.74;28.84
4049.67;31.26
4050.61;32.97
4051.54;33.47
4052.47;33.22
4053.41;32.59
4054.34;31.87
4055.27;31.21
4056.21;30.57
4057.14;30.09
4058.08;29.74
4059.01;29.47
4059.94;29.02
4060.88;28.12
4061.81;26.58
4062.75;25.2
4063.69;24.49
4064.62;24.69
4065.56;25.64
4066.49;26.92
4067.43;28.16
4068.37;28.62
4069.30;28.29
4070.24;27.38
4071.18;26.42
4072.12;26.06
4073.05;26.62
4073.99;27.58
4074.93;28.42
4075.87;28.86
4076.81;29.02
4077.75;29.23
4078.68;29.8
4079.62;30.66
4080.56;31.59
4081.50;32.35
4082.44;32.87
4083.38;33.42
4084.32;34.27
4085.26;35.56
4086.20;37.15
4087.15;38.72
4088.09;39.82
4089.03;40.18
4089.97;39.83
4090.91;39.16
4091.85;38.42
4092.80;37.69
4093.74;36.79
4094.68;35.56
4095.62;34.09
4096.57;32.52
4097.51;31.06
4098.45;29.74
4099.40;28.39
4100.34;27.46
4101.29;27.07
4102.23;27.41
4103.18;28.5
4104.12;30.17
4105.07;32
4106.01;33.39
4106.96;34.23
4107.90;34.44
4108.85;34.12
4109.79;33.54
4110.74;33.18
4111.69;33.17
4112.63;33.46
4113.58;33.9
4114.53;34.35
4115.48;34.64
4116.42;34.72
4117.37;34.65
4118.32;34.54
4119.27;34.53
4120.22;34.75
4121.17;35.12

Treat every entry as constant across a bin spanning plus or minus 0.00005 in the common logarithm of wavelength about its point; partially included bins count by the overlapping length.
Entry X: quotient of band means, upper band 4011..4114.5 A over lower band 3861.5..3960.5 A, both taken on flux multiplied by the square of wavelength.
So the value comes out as 2.2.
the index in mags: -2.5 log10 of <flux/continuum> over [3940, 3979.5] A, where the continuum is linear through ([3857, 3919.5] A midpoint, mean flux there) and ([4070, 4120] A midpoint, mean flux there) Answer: 0.36 mag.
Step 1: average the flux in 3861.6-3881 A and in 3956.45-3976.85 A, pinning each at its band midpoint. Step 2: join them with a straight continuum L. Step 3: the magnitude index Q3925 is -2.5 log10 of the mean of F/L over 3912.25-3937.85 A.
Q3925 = 0.10 mag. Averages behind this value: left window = 15.1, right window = 12.3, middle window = 12.4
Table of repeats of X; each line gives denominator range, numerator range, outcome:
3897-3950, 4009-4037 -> 2.29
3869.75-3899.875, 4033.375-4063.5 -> 2.02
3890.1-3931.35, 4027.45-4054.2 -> 1.92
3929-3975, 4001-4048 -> 2.42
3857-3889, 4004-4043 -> 2.35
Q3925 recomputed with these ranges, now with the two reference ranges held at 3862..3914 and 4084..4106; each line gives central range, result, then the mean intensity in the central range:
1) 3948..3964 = 0.20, 18.4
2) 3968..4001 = 0.07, 23.1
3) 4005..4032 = -0.15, 31.4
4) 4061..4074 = 0.19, 26.6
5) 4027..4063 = 0.02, 29.2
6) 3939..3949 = 0.38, 14.9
